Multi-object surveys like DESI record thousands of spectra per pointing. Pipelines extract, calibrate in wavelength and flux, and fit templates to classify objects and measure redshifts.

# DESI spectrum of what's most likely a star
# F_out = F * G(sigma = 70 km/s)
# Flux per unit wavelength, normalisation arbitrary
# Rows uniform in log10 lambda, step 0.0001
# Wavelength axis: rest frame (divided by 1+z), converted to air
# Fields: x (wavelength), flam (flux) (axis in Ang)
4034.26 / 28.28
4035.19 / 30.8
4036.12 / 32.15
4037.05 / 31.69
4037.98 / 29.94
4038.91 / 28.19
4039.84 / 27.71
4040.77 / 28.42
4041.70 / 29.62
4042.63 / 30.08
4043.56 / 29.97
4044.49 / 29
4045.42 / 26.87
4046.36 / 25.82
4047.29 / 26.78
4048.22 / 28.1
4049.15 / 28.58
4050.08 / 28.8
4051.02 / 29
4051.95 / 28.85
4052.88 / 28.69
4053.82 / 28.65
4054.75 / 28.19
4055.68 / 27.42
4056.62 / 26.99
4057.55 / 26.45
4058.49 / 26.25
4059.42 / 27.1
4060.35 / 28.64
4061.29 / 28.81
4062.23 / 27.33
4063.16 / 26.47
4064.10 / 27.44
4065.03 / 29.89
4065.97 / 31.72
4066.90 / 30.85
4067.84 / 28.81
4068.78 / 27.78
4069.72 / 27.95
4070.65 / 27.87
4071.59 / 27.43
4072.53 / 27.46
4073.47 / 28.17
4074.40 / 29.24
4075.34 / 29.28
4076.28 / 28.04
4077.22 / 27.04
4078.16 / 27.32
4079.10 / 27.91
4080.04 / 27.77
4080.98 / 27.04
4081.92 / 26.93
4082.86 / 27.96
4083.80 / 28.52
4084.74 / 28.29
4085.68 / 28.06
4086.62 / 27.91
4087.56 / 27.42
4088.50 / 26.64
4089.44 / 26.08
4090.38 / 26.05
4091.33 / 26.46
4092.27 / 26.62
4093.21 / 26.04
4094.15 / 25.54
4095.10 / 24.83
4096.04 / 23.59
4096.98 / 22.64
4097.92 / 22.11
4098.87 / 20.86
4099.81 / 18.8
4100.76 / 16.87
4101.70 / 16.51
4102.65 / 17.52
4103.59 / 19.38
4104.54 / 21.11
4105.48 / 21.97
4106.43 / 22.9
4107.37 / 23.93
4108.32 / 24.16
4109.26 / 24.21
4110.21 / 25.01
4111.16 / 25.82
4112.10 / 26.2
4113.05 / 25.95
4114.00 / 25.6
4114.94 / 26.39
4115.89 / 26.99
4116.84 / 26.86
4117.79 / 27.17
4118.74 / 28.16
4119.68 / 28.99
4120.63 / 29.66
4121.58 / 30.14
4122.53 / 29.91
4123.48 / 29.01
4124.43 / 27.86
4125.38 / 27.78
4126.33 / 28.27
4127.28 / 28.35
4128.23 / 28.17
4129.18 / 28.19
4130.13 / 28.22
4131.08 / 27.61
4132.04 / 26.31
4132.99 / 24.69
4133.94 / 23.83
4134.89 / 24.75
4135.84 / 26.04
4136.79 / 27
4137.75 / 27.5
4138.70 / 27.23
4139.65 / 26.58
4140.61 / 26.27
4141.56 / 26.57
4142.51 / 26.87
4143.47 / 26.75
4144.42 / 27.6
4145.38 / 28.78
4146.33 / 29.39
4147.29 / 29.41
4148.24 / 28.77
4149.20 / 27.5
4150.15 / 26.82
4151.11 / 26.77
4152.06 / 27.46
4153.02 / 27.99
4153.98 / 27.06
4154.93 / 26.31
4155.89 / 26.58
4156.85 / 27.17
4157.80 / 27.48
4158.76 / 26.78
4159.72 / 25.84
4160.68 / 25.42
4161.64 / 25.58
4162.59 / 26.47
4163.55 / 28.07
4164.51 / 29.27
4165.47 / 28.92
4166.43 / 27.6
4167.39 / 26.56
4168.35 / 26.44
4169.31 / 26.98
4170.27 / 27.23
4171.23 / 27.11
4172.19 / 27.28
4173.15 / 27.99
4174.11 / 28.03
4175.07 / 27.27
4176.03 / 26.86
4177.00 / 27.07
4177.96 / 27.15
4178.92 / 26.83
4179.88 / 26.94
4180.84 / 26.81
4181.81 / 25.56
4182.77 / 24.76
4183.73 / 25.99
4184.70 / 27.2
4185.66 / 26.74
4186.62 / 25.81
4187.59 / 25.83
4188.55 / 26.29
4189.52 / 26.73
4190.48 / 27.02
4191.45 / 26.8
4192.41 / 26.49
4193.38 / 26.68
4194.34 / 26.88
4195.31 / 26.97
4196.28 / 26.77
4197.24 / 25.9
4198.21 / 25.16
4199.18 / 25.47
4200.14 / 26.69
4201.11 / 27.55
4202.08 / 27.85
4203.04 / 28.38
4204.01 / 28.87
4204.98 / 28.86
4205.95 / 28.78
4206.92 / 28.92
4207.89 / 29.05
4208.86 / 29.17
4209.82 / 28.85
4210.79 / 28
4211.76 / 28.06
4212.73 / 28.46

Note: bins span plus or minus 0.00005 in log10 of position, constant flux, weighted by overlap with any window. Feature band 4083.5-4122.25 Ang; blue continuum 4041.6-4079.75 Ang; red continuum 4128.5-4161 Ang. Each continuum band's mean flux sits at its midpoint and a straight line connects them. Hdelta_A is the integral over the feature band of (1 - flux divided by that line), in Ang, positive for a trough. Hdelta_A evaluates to 3.9 Ang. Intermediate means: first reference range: 28.2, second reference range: 27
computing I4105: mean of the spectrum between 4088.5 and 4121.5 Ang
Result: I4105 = 24.3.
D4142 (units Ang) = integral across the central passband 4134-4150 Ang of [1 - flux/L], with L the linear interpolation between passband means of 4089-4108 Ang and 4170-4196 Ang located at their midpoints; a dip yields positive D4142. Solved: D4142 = -1.6 Ang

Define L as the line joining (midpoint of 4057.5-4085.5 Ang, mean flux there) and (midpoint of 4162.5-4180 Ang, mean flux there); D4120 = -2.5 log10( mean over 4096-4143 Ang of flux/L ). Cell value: 0.10 mag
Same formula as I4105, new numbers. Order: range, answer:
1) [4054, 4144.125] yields 26.4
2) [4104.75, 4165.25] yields 26.9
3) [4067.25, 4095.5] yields 27.4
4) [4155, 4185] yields 26.9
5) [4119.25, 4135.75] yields 27.7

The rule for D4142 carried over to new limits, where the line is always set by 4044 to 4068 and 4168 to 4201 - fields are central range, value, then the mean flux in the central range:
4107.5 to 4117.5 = 0.7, 25.7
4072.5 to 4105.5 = 3.1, 25.1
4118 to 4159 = -0.5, 27.5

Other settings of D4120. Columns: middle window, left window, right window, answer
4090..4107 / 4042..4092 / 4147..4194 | 0.24 mag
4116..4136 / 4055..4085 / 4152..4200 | -0.01 mag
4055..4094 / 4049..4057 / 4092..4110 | -0.09 mag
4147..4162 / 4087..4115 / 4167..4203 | -0.06 mag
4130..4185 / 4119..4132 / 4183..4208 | 0.03 mag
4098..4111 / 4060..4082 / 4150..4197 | 0.30 mag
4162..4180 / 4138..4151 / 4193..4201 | -0.02 mag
